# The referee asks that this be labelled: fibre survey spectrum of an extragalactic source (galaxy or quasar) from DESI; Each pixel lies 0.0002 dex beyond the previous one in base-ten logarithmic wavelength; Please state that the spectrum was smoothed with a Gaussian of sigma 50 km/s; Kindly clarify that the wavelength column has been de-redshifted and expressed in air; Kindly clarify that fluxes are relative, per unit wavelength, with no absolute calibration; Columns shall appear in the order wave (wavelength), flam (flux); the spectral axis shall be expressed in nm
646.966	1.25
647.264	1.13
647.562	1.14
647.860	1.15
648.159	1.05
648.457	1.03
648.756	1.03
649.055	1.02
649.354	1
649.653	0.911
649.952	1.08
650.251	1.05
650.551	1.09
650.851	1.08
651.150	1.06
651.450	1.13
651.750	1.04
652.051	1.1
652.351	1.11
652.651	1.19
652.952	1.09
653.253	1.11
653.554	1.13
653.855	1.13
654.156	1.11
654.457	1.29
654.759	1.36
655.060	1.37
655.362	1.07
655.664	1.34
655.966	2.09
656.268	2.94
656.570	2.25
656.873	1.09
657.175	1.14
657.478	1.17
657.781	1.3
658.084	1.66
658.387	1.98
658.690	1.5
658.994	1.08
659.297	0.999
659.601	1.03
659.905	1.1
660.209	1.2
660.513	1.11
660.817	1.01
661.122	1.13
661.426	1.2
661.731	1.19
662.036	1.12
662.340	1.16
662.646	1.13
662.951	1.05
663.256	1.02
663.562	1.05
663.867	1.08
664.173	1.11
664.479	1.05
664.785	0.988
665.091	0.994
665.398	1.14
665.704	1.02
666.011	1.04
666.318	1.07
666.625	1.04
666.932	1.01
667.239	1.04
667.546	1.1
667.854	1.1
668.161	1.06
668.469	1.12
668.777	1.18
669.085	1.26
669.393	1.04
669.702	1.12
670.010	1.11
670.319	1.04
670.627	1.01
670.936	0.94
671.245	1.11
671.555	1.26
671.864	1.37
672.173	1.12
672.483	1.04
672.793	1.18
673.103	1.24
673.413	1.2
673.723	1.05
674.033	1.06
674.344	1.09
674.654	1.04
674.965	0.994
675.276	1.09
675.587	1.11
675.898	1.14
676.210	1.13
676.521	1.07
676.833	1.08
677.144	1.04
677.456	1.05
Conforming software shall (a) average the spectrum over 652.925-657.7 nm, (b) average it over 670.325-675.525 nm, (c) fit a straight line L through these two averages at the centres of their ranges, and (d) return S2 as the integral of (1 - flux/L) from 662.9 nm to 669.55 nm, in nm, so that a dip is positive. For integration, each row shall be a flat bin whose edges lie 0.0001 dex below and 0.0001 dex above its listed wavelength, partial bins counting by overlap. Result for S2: 0.85 nm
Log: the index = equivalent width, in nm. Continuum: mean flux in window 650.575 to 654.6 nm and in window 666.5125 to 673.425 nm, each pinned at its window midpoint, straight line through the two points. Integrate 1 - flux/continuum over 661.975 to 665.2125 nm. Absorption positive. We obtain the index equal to 0.14 nm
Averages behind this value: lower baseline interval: 1.12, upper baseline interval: 1.12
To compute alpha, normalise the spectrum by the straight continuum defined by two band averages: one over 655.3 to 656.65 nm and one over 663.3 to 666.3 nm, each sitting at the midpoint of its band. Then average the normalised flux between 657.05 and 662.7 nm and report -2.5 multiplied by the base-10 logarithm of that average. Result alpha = 0.27 mag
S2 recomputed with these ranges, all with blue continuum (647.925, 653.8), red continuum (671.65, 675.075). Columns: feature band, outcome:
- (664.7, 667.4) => 0.17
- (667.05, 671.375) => 0.12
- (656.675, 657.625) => -0.09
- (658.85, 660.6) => 0.01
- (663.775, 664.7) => 0.03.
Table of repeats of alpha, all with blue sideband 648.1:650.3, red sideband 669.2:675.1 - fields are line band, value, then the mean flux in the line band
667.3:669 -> -0.02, 1.11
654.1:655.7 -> -0.21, 1.26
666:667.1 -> 0.05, 1.04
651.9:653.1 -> -0.09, 1.12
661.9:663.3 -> -0.03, 1.1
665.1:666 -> 0.02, 1.06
